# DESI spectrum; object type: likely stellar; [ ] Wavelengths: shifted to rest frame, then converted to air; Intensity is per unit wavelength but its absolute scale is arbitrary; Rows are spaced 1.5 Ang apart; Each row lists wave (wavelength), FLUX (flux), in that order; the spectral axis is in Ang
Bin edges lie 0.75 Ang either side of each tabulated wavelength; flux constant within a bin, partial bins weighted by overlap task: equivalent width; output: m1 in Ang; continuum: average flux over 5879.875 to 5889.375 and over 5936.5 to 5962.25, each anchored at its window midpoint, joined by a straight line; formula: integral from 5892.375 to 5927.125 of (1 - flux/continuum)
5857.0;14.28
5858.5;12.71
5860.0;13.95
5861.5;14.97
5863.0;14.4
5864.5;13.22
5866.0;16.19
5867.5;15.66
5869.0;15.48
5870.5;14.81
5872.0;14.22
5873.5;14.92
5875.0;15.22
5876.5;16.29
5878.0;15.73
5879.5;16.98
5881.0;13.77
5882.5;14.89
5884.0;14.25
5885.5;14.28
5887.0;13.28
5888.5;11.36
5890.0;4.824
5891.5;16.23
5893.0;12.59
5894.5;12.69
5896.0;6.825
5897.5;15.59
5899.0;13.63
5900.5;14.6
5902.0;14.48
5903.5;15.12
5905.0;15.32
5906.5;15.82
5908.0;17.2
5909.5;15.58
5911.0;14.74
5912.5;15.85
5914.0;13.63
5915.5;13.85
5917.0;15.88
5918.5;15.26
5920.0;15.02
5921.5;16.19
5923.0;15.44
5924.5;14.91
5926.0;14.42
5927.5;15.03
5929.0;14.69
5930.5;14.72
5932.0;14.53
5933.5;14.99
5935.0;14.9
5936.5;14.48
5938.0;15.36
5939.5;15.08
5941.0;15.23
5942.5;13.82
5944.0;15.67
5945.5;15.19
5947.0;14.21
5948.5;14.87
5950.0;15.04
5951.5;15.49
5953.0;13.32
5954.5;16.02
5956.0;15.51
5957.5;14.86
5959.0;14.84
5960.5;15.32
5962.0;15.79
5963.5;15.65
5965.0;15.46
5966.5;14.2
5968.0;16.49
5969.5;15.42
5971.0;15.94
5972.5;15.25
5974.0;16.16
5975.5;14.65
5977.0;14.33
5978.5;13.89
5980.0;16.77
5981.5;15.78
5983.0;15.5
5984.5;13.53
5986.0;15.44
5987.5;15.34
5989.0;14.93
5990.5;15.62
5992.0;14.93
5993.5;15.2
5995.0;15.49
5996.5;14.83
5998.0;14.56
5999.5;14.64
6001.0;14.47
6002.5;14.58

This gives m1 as -0.9 Ang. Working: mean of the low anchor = 13.7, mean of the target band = 14.6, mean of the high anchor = 15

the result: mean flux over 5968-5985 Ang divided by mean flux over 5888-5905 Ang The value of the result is 1.21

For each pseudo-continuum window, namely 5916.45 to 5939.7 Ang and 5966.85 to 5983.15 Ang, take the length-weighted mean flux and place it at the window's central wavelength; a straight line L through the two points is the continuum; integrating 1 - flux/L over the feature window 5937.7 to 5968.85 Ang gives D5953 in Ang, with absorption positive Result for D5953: 0.3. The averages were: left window 15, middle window 15.1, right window 15.4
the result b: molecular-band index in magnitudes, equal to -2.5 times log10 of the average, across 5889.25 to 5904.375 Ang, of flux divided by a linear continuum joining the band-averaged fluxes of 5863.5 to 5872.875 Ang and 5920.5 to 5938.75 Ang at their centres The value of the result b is 0.18 mag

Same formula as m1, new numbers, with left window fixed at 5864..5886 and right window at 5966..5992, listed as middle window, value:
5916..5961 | 0.55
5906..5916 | -0.07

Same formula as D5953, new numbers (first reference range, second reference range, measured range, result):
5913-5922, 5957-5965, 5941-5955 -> 0.34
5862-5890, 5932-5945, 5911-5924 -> -0.30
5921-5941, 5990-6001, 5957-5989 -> -0.60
